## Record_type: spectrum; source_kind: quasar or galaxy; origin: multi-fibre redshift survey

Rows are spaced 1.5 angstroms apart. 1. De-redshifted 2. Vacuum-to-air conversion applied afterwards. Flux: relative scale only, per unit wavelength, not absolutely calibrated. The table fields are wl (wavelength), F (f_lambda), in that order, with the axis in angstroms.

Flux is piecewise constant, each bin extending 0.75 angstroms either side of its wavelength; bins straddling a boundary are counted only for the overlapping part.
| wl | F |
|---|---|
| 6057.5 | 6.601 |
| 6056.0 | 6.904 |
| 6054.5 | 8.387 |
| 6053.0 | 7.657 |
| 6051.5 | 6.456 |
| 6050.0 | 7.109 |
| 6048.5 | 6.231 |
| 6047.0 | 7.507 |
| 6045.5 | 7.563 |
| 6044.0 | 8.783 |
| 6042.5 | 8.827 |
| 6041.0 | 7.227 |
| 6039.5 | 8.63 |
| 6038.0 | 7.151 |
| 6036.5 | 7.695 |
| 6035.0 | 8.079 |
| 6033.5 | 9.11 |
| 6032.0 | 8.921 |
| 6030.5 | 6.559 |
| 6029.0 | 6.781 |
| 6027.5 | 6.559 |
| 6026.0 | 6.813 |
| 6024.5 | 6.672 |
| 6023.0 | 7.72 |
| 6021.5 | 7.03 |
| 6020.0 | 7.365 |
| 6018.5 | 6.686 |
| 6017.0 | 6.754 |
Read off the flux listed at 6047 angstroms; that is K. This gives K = 7.507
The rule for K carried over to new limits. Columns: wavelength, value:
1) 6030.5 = 6.559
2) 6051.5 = 6.456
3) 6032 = 8.921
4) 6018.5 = 6.686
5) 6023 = 7.72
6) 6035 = 8.079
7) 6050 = 7.109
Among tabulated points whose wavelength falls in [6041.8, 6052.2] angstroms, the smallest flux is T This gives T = 6.231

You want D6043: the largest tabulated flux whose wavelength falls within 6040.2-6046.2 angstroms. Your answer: 8.827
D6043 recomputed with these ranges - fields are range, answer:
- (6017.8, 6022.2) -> 7.365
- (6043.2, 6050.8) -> 8.783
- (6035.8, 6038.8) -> 7.695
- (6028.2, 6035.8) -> 9.11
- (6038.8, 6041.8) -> 8.63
